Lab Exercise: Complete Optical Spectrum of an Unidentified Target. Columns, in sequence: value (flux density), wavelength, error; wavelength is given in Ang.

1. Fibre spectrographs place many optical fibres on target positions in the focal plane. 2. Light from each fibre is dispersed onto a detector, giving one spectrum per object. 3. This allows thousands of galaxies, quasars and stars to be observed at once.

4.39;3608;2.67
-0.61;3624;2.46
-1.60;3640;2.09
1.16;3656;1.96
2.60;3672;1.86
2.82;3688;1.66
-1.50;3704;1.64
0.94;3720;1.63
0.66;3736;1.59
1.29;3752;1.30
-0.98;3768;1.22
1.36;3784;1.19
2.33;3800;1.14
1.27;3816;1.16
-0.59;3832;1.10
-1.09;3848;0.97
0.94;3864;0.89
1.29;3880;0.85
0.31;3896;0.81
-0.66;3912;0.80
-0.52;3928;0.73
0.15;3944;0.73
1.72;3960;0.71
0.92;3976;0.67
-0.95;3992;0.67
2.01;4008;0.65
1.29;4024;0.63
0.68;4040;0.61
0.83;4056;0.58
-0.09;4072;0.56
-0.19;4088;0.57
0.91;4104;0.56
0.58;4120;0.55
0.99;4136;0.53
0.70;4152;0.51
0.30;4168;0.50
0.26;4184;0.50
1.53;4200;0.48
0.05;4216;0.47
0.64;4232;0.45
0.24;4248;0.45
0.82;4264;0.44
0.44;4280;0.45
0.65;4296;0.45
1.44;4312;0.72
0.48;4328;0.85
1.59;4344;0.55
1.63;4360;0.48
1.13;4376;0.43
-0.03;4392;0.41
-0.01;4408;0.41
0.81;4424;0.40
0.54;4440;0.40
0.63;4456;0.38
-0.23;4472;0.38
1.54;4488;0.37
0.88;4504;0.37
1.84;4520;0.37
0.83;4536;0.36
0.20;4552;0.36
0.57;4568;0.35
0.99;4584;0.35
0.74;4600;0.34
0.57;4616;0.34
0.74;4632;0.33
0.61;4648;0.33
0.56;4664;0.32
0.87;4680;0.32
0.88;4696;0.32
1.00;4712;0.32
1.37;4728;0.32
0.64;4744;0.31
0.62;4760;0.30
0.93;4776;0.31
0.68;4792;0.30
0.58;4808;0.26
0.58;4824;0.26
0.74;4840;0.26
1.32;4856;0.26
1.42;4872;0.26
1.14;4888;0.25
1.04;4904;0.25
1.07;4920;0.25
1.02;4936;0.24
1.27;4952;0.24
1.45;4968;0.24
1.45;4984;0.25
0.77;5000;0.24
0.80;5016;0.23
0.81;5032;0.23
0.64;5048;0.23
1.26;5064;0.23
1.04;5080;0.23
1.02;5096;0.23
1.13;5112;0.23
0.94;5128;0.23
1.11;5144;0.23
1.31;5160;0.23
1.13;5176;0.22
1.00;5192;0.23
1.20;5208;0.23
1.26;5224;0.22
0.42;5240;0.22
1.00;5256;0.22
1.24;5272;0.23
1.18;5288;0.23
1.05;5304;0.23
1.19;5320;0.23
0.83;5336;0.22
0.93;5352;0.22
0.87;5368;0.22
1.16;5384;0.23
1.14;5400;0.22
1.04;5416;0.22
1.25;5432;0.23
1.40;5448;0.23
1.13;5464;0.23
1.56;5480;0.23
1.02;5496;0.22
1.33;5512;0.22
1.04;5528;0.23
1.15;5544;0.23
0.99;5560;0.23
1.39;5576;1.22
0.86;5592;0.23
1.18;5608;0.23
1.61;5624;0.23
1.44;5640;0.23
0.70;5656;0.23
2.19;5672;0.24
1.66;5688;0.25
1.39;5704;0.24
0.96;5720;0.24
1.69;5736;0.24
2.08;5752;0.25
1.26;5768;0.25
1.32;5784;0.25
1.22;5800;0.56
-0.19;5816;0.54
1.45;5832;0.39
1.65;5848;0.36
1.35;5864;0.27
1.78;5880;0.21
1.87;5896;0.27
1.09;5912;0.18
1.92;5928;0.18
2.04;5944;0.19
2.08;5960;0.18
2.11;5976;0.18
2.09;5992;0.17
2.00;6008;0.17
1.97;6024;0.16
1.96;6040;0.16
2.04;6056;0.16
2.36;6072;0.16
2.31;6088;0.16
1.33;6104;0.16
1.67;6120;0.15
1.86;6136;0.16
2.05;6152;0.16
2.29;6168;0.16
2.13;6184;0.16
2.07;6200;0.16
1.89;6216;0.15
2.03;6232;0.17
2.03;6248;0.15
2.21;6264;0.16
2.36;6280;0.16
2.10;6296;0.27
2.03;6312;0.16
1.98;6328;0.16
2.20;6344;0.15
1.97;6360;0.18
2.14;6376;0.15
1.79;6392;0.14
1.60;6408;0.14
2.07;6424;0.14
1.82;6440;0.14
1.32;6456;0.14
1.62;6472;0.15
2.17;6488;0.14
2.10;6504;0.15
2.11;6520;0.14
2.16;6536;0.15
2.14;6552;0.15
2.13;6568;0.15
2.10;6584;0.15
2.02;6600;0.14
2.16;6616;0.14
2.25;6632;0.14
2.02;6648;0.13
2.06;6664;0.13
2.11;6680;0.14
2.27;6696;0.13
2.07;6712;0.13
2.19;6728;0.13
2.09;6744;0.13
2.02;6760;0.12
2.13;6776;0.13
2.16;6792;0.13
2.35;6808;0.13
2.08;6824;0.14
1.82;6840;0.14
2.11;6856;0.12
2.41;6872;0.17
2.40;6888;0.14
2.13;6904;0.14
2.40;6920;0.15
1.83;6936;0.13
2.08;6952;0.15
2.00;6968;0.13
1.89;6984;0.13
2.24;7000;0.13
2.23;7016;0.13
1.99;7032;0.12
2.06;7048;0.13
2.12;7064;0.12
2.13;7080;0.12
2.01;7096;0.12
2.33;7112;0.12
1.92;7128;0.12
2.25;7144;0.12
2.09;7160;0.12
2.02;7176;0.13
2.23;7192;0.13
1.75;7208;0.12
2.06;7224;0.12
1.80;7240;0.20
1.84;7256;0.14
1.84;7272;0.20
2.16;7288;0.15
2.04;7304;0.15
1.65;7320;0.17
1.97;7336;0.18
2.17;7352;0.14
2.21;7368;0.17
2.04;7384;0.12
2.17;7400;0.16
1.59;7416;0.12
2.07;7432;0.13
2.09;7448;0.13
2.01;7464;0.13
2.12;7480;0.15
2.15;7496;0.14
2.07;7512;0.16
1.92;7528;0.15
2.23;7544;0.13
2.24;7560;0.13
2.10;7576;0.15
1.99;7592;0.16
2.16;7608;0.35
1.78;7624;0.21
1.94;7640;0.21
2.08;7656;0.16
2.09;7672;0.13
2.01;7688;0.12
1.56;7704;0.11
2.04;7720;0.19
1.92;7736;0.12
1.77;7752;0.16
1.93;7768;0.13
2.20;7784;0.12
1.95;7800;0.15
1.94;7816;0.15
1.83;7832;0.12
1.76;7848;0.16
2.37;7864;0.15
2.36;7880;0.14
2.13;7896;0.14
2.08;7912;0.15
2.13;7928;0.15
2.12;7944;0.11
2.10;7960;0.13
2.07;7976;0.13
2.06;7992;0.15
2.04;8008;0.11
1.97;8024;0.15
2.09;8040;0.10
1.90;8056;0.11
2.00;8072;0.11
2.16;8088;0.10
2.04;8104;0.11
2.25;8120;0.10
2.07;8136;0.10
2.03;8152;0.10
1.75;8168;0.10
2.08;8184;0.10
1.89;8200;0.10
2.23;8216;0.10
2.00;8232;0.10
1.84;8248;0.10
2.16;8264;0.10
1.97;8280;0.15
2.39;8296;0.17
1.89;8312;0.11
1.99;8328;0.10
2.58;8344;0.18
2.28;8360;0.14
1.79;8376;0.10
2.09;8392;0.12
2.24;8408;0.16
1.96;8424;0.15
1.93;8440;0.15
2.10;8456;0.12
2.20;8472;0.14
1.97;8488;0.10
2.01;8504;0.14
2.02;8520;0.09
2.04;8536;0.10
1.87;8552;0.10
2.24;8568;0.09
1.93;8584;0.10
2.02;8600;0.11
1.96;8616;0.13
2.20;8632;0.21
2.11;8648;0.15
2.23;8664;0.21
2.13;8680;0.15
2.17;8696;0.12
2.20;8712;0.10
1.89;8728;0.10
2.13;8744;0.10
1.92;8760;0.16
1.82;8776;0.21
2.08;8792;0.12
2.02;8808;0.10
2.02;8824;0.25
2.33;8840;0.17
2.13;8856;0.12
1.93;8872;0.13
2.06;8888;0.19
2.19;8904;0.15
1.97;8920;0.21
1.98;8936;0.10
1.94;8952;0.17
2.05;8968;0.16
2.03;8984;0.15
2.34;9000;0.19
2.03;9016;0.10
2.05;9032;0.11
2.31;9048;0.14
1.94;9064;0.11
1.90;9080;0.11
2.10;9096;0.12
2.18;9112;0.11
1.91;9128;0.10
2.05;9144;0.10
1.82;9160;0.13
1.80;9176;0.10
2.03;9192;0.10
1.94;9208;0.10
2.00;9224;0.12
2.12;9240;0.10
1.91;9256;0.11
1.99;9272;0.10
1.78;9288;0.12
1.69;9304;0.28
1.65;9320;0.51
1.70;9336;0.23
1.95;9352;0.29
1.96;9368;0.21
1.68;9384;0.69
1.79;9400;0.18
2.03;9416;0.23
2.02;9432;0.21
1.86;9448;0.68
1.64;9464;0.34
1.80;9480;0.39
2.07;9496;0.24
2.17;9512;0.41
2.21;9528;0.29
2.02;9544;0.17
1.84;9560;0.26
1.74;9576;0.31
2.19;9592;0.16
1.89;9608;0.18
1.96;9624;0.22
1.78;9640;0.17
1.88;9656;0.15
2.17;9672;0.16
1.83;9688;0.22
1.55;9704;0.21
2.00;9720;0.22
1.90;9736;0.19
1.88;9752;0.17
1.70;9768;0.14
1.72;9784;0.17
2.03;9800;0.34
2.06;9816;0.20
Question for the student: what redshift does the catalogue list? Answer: 0.49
